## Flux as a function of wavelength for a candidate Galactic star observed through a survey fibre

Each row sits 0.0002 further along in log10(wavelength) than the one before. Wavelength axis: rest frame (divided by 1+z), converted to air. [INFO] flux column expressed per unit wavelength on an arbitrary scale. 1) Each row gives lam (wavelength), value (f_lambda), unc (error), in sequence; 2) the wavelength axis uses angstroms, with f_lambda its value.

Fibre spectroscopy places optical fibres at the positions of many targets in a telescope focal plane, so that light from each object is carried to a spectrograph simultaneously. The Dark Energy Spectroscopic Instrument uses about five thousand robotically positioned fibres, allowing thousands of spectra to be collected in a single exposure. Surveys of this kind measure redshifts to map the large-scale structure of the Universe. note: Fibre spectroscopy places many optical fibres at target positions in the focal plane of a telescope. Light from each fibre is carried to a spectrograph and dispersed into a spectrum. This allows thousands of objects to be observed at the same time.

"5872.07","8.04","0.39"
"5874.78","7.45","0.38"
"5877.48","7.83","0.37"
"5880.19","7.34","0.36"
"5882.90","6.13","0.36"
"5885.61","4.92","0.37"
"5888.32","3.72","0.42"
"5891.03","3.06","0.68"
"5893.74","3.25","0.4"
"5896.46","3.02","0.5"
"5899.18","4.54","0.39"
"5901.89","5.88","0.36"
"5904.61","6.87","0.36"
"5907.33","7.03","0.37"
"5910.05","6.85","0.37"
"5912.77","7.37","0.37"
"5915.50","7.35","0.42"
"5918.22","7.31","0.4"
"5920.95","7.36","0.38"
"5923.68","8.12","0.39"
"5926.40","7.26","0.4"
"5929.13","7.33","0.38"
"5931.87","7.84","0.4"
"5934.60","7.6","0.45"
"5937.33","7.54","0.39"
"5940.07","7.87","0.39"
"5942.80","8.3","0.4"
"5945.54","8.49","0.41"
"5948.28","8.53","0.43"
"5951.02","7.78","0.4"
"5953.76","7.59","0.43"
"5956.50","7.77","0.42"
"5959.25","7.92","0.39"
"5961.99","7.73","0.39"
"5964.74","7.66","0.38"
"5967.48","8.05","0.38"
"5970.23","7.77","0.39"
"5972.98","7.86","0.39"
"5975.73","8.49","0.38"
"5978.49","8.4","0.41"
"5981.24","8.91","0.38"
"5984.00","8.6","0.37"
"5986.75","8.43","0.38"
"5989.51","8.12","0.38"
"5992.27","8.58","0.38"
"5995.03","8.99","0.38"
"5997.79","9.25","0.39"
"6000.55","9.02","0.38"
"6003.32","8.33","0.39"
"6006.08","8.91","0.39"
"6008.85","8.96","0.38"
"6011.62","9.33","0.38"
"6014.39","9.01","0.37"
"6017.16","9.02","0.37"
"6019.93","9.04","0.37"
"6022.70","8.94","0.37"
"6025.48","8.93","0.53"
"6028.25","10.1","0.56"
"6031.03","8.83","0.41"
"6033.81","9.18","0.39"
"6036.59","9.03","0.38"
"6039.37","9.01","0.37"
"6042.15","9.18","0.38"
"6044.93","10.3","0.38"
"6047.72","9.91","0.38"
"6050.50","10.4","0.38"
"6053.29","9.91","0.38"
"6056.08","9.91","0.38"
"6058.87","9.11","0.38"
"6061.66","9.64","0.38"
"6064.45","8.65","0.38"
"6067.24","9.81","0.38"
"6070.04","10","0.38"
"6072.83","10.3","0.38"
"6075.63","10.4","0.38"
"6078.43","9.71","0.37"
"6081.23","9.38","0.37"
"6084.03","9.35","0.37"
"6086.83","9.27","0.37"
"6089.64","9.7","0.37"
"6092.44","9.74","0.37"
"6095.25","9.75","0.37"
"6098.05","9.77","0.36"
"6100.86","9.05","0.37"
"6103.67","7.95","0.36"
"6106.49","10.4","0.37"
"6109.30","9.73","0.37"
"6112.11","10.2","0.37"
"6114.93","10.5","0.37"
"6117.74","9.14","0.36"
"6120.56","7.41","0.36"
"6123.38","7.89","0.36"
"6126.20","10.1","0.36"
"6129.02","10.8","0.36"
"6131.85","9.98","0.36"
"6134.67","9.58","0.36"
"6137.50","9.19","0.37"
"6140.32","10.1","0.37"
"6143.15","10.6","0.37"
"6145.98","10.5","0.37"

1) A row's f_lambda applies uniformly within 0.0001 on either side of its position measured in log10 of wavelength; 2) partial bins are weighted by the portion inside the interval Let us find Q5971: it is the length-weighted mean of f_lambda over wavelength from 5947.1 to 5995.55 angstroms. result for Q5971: 8.16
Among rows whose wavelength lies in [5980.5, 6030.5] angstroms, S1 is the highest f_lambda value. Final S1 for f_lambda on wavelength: 10.1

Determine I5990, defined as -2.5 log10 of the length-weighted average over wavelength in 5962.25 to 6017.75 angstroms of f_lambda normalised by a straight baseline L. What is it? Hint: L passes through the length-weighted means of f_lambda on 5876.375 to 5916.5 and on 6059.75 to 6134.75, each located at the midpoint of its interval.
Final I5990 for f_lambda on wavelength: -0.15 mag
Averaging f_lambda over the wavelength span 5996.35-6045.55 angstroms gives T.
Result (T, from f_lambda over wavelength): 9.11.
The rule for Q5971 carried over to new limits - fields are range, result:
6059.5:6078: 9.77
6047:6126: 9.54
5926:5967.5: 7.83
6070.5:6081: 10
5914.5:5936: 7.53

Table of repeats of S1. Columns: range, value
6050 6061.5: 10.4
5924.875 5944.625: 8.3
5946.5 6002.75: 9.25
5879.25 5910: 7.34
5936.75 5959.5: 8.53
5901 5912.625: 7.03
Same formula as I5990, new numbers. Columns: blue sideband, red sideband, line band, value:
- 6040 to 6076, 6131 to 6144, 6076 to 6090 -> 0.03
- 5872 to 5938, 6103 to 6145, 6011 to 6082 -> -0.12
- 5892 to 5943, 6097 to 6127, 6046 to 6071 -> -0.14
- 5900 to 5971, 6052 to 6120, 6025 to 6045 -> -0.04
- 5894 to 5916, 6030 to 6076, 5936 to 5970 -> -0.12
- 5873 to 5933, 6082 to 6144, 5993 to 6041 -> -0.13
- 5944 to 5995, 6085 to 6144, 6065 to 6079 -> -0.09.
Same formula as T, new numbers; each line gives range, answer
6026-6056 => 9.58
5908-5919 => 7.2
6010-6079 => 9.5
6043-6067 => 9.72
